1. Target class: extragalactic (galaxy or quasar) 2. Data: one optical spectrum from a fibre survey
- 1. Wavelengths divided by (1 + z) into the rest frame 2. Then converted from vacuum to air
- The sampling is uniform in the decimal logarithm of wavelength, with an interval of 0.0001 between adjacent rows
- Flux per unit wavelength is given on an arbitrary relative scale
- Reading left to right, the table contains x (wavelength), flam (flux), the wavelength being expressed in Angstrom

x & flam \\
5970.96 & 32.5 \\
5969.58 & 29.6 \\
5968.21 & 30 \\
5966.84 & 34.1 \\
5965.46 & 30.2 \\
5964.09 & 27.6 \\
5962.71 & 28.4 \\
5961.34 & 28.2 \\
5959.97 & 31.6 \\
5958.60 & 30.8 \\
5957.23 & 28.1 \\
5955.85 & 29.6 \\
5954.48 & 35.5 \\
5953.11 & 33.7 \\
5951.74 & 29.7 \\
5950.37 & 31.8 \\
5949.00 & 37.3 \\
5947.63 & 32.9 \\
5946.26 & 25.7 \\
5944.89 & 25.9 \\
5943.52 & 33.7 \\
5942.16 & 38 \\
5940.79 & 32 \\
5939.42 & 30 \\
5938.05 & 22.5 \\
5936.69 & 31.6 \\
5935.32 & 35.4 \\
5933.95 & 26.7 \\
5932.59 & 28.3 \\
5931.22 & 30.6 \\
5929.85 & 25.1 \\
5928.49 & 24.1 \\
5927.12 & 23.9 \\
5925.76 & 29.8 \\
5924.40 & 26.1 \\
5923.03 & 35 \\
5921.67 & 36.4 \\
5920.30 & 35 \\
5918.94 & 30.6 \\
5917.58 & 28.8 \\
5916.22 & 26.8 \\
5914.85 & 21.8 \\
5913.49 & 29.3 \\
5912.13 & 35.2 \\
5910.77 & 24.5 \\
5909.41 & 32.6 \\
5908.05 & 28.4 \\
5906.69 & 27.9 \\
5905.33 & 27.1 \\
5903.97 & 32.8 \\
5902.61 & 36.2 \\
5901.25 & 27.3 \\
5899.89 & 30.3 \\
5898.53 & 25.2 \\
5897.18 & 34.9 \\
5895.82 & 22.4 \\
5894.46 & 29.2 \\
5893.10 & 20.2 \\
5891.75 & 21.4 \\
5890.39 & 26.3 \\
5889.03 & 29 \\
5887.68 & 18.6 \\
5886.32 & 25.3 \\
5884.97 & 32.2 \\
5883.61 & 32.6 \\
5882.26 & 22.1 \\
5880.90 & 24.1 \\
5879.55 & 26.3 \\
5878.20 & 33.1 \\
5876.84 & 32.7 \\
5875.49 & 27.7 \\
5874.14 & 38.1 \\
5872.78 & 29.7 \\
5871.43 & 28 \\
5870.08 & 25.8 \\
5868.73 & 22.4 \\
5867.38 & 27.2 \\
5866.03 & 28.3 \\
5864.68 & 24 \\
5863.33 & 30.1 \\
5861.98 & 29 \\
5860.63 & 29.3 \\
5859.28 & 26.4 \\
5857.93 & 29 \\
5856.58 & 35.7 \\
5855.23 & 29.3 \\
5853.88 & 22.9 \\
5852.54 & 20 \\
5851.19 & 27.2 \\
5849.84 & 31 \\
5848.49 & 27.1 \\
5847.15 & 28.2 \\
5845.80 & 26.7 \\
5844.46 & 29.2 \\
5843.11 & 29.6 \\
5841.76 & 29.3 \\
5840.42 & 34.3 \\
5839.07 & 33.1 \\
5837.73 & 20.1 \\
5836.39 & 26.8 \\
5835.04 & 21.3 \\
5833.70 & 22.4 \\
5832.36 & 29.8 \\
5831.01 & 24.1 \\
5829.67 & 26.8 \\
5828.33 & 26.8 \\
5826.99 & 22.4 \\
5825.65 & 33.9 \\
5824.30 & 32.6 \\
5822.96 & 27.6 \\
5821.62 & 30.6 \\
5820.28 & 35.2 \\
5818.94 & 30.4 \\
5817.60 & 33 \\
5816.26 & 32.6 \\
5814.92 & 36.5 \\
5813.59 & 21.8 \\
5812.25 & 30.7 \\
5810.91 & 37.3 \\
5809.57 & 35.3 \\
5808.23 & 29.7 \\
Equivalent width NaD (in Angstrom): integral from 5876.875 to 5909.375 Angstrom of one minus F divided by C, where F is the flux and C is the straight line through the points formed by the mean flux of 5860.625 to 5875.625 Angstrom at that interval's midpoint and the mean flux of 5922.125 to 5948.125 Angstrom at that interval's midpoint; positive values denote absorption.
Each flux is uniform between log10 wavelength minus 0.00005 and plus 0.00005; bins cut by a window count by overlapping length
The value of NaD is 1.1 Angstrom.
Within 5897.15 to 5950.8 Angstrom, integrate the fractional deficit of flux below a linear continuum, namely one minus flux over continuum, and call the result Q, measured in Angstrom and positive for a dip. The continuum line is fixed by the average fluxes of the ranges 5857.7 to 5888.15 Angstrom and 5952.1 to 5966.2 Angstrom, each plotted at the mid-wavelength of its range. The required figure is -0.9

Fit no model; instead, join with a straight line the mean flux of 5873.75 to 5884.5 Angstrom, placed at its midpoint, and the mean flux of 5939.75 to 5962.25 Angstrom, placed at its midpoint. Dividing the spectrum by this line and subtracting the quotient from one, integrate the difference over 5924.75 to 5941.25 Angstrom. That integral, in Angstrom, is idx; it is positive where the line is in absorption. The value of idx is 1.5 Angstrom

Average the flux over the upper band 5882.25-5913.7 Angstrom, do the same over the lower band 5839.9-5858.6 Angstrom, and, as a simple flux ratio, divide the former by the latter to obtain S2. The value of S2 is 1.0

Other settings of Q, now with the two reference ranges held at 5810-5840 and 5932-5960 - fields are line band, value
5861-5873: 1.04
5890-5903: 1.30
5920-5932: 0.50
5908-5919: 0.68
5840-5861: 0.75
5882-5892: 1.24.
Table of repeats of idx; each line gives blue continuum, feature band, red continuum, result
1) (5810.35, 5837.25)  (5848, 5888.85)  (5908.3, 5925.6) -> 2.3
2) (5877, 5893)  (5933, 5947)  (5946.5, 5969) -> -0.1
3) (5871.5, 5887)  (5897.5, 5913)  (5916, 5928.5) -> 0.0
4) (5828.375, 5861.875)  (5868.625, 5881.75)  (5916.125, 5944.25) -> -0.3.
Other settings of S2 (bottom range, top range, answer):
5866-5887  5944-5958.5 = 1.09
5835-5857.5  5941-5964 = 1.12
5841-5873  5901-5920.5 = 1.07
